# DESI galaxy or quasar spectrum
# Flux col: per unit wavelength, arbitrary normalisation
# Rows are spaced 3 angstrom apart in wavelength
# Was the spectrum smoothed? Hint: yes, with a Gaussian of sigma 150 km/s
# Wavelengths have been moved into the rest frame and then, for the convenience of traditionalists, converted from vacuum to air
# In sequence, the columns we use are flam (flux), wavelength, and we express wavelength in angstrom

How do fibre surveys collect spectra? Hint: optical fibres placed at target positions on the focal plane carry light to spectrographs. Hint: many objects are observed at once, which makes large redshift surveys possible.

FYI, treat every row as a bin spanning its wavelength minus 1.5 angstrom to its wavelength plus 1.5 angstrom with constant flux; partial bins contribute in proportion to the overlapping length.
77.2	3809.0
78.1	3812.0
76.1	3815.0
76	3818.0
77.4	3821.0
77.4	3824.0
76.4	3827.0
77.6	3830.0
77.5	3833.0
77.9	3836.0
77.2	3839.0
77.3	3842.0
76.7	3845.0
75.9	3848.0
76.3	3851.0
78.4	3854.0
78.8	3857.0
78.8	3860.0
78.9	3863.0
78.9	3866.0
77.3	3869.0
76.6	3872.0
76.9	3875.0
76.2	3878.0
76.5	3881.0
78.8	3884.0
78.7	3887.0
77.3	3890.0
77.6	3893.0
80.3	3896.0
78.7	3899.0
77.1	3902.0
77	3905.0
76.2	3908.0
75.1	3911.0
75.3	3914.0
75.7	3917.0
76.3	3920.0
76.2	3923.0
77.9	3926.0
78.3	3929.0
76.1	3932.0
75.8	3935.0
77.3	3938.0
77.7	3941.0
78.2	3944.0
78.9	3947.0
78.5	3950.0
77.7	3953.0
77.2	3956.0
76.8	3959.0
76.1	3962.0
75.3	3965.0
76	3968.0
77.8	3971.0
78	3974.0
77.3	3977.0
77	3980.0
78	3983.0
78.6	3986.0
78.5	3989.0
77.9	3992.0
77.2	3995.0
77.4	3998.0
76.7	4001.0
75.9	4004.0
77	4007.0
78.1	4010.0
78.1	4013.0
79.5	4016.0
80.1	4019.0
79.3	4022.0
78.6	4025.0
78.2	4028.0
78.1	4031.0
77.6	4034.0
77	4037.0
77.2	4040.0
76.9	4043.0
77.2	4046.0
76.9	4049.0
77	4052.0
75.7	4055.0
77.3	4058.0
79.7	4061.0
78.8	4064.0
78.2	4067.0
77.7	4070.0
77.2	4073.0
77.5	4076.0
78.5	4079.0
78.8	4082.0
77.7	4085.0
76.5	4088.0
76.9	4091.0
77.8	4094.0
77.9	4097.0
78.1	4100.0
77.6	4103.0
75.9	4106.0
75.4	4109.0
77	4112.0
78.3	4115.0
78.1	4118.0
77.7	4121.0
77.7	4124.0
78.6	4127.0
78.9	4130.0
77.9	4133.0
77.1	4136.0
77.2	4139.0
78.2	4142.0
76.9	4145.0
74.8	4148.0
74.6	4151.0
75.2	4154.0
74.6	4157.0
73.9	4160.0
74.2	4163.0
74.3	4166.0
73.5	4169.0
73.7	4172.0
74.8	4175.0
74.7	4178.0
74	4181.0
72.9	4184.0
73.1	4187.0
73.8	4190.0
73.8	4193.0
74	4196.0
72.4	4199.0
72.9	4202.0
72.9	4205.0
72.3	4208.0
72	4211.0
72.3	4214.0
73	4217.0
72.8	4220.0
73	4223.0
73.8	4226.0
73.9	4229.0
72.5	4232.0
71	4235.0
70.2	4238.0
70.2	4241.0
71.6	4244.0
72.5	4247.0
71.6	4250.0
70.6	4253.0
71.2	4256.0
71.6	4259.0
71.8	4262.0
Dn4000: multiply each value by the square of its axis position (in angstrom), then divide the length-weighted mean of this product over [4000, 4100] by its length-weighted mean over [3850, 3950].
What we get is 1.08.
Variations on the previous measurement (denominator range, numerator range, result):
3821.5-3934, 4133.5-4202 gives 1.12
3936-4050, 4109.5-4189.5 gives 1.05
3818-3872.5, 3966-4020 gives 1.08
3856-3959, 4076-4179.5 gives 1.10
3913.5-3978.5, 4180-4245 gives 1.07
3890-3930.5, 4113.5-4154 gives 1.12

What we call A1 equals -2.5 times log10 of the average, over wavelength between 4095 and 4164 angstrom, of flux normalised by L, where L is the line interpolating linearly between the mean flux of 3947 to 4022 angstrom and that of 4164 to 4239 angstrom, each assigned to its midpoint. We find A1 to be -0.03 mag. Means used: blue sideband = 77.6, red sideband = 73.1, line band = 76.8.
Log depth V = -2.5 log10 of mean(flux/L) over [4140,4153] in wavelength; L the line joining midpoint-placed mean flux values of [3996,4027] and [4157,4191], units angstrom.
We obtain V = -0.02 mag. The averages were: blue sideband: 78.1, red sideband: 73.9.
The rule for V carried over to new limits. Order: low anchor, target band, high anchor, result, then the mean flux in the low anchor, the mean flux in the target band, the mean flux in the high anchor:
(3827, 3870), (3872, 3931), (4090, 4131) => 0.007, 77.6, 77.1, 77.6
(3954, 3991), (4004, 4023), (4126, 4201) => -0.024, 77.2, 78.4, 75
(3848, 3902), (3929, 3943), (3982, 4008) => 0.010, 77.9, 76.9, 77.5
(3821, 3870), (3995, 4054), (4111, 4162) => -0.008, 77.6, 77.7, 76.8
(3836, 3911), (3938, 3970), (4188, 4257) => -0.013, 77.6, 77.3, 72.4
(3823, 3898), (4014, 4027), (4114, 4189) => -0.037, 77.6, 79.3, 75.8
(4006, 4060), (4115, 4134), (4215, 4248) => -0.042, 77.8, 78.2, 72.2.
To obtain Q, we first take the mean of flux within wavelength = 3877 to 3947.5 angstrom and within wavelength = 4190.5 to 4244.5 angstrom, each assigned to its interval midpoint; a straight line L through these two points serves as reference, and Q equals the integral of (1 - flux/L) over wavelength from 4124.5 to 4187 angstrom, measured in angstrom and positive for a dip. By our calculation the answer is -1.7 angstrom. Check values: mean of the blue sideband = 77.2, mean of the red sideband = 72.5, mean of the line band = 75.5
